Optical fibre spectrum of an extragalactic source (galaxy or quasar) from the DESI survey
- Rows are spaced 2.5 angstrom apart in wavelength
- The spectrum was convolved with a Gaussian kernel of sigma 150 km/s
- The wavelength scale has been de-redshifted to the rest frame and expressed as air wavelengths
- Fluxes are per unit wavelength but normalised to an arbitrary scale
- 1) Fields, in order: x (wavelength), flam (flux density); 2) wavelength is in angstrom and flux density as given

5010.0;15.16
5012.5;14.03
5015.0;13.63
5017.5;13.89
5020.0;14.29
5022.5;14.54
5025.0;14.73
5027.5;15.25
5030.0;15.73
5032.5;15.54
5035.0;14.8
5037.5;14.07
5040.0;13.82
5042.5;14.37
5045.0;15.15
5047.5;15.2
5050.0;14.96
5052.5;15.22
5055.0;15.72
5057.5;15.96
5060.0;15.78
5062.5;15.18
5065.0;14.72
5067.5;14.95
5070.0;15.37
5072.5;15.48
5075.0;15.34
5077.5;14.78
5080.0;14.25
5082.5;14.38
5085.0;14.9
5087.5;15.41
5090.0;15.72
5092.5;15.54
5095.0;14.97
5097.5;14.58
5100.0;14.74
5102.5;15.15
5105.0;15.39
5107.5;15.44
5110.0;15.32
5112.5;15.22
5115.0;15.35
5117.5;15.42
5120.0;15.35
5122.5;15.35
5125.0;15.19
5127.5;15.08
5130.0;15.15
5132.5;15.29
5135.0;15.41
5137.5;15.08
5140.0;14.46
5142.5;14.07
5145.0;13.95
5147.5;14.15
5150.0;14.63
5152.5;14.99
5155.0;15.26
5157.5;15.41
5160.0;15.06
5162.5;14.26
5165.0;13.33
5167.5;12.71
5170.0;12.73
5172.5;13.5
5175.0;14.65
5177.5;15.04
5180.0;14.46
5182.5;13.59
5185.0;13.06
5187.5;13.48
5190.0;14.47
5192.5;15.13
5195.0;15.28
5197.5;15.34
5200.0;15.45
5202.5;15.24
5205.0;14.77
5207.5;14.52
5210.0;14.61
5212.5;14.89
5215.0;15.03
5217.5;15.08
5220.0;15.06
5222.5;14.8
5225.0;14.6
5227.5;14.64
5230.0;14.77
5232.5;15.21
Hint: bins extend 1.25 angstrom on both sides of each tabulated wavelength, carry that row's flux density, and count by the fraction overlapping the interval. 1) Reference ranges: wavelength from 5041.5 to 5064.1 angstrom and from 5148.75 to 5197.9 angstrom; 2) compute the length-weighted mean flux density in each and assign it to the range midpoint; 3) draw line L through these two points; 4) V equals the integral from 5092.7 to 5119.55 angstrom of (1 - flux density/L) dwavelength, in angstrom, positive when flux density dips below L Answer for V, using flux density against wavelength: -0.6 angstrom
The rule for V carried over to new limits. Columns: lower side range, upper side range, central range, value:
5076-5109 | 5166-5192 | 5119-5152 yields -1.0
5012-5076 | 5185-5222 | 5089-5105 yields -0.3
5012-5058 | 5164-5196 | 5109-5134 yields -1.7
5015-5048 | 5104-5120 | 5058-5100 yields 0.0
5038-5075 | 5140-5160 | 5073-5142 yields -1.2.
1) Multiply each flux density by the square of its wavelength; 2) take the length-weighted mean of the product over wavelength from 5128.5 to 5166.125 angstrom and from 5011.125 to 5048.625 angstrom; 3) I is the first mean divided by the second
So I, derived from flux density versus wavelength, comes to 1.1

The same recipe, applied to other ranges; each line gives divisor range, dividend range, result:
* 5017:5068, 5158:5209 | 1.01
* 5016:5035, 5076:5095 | 1.04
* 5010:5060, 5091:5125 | 1.06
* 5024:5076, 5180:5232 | 1.03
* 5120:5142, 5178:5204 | 0.99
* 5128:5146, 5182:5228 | 1.02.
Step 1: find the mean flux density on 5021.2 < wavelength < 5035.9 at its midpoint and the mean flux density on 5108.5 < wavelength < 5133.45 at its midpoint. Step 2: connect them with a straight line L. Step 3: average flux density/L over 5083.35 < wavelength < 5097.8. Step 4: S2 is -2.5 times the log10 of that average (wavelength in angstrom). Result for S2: 0.00 mag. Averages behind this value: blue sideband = 15.1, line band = 15.2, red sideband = 15.3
